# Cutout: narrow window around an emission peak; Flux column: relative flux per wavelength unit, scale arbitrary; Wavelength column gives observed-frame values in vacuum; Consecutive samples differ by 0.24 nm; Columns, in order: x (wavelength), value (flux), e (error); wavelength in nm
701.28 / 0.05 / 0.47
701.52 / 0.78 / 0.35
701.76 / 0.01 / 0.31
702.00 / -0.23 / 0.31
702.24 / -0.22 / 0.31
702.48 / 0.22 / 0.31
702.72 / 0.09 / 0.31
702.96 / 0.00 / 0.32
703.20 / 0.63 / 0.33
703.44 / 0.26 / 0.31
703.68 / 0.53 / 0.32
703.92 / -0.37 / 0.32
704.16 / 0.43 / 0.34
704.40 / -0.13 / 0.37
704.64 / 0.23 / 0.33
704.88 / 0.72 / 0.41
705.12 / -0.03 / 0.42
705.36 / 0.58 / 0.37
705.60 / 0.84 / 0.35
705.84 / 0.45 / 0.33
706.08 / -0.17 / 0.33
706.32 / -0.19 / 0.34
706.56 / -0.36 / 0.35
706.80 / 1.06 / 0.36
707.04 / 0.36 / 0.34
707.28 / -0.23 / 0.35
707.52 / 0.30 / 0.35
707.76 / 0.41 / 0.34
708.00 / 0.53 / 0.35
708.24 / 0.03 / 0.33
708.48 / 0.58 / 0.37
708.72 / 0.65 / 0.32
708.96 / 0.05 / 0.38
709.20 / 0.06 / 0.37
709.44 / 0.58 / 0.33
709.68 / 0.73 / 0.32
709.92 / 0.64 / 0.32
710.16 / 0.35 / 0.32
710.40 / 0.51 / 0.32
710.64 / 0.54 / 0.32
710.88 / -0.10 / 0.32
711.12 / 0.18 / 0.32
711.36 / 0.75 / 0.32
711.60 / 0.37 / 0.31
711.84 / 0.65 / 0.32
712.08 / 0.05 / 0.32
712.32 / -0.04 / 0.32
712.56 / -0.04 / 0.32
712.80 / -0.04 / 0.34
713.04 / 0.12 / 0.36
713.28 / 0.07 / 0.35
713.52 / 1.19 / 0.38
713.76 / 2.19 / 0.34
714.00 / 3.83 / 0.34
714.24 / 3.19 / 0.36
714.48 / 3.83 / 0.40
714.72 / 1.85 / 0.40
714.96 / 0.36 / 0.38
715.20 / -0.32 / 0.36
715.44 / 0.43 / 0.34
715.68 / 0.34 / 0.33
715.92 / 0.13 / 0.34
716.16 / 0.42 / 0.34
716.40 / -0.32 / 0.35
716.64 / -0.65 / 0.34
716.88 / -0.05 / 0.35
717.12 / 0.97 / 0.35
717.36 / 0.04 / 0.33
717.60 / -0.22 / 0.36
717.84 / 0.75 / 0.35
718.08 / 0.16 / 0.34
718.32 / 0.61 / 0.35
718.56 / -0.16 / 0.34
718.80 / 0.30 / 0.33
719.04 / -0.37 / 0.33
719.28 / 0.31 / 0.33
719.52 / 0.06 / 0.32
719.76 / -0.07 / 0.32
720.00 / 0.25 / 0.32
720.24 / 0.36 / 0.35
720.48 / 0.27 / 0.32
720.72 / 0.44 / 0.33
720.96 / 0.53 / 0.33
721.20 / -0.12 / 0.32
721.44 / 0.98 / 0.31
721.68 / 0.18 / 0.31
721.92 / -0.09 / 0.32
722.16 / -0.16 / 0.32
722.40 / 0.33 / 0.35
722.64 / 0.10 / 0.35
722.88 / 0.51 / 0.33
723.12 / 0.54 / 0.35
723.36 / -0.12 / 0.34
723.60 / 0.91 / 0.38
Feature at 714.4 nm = [O II]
